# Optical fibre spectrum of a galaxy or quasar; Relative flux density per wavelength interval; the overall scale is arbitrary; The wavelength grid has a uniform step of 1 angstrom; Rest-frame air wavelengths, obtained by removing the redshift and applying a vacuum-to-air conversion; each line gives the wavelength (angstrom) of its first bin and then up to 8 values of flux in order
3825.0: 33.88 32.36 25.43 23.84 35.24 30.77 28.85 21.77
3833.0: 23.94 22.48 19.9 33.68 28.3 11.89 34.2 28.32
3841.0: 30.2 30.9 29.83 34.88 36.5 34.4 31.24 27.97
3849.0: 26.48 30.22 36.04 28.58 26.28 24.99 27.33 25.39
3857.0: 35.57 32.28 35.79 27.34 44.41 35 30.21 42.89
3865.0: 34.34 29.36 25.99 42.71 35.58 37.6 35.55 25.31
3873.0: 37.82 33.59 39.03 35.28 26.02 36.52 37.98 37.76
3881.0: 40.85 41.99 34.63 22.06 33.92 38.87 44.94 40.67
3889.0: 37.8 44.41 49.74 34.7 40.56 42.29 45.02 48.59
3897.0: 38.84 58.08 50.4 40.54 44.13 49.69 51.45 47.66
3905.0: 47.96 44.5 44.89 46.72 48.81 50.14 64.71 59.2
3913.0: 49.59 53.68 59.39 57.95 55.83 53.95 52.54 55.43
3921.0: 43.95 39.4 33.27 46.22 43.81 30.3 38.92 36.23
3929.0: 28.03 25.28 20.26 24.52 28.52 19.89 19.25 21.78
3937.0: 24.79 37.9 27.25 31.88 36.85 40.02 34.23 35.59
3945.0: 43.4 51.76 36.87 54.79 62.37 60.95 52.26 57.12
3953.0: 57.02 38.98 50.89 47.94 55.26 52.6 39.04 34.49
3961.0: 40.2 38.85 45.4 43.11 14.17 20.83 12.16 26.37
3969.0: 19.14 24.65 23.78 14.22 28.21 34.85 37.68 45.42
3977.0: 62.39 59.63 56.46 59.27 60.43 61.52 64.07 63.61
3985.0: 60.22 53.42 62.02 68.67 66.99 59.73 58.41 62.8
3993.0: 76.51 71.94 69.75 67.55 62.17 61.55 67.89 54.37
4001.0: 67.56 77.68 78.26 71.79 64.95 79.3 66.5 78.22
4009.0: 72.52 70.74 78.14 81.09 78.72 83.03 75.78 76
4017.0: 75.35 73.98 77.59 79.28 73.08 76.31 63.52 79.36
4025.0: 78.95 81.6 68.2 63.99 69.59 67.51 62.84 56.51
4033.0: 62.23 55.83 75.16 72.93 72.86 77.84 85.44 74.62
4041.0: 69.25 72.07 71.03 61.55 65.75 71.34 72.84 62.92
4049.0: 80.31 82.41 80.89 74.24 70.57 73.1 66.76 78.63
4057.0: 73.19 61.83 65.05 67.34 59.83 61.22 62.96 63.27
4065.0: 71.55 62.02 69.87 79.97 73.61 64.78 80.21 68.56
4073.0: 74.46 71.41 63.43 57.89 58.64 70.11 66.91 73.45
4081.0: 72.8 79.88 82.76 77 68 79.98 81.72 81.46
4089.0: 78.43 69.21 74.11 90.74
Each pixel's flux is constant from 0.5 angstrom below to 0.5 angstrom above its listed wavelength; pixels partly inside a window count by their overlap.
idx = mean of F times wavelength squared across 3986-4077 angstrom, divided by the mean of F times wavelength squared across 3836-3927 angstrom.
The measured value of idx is 1.9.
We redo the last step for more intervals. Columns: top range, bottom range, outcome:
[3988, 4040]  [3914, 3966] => 1.81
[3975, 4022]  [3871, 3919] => 1.63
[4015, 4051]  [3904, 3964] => 1.76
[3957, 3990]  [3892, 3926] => 0.94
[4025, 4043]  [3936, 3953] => 1.71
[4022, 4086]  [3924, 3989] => 1.80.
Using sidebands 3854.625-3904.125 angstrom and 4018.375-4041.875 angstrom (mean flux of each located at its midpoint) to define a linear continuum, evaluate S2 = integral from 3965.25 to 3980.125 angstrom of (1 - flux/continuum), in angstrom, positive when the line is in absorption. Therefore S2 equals 6.3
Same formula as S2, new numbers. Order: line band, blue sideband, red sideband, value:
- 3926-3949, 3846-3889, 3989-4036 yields 8.3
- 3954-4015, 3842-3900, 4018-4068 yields 4.4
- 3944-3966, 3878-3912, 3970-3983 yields -0.4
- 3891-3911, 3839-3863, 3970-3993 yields -3.5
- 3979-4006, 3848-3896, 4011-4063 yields -1.4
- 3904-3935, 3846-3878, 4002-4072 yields 1.2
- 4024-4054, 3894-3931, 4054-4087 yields -2.8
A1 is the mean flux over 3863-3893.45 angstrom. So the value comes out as 36.5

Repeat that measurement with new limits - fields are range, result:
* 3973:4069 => 68.3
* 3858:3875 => 34.7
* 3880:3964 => 42.8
